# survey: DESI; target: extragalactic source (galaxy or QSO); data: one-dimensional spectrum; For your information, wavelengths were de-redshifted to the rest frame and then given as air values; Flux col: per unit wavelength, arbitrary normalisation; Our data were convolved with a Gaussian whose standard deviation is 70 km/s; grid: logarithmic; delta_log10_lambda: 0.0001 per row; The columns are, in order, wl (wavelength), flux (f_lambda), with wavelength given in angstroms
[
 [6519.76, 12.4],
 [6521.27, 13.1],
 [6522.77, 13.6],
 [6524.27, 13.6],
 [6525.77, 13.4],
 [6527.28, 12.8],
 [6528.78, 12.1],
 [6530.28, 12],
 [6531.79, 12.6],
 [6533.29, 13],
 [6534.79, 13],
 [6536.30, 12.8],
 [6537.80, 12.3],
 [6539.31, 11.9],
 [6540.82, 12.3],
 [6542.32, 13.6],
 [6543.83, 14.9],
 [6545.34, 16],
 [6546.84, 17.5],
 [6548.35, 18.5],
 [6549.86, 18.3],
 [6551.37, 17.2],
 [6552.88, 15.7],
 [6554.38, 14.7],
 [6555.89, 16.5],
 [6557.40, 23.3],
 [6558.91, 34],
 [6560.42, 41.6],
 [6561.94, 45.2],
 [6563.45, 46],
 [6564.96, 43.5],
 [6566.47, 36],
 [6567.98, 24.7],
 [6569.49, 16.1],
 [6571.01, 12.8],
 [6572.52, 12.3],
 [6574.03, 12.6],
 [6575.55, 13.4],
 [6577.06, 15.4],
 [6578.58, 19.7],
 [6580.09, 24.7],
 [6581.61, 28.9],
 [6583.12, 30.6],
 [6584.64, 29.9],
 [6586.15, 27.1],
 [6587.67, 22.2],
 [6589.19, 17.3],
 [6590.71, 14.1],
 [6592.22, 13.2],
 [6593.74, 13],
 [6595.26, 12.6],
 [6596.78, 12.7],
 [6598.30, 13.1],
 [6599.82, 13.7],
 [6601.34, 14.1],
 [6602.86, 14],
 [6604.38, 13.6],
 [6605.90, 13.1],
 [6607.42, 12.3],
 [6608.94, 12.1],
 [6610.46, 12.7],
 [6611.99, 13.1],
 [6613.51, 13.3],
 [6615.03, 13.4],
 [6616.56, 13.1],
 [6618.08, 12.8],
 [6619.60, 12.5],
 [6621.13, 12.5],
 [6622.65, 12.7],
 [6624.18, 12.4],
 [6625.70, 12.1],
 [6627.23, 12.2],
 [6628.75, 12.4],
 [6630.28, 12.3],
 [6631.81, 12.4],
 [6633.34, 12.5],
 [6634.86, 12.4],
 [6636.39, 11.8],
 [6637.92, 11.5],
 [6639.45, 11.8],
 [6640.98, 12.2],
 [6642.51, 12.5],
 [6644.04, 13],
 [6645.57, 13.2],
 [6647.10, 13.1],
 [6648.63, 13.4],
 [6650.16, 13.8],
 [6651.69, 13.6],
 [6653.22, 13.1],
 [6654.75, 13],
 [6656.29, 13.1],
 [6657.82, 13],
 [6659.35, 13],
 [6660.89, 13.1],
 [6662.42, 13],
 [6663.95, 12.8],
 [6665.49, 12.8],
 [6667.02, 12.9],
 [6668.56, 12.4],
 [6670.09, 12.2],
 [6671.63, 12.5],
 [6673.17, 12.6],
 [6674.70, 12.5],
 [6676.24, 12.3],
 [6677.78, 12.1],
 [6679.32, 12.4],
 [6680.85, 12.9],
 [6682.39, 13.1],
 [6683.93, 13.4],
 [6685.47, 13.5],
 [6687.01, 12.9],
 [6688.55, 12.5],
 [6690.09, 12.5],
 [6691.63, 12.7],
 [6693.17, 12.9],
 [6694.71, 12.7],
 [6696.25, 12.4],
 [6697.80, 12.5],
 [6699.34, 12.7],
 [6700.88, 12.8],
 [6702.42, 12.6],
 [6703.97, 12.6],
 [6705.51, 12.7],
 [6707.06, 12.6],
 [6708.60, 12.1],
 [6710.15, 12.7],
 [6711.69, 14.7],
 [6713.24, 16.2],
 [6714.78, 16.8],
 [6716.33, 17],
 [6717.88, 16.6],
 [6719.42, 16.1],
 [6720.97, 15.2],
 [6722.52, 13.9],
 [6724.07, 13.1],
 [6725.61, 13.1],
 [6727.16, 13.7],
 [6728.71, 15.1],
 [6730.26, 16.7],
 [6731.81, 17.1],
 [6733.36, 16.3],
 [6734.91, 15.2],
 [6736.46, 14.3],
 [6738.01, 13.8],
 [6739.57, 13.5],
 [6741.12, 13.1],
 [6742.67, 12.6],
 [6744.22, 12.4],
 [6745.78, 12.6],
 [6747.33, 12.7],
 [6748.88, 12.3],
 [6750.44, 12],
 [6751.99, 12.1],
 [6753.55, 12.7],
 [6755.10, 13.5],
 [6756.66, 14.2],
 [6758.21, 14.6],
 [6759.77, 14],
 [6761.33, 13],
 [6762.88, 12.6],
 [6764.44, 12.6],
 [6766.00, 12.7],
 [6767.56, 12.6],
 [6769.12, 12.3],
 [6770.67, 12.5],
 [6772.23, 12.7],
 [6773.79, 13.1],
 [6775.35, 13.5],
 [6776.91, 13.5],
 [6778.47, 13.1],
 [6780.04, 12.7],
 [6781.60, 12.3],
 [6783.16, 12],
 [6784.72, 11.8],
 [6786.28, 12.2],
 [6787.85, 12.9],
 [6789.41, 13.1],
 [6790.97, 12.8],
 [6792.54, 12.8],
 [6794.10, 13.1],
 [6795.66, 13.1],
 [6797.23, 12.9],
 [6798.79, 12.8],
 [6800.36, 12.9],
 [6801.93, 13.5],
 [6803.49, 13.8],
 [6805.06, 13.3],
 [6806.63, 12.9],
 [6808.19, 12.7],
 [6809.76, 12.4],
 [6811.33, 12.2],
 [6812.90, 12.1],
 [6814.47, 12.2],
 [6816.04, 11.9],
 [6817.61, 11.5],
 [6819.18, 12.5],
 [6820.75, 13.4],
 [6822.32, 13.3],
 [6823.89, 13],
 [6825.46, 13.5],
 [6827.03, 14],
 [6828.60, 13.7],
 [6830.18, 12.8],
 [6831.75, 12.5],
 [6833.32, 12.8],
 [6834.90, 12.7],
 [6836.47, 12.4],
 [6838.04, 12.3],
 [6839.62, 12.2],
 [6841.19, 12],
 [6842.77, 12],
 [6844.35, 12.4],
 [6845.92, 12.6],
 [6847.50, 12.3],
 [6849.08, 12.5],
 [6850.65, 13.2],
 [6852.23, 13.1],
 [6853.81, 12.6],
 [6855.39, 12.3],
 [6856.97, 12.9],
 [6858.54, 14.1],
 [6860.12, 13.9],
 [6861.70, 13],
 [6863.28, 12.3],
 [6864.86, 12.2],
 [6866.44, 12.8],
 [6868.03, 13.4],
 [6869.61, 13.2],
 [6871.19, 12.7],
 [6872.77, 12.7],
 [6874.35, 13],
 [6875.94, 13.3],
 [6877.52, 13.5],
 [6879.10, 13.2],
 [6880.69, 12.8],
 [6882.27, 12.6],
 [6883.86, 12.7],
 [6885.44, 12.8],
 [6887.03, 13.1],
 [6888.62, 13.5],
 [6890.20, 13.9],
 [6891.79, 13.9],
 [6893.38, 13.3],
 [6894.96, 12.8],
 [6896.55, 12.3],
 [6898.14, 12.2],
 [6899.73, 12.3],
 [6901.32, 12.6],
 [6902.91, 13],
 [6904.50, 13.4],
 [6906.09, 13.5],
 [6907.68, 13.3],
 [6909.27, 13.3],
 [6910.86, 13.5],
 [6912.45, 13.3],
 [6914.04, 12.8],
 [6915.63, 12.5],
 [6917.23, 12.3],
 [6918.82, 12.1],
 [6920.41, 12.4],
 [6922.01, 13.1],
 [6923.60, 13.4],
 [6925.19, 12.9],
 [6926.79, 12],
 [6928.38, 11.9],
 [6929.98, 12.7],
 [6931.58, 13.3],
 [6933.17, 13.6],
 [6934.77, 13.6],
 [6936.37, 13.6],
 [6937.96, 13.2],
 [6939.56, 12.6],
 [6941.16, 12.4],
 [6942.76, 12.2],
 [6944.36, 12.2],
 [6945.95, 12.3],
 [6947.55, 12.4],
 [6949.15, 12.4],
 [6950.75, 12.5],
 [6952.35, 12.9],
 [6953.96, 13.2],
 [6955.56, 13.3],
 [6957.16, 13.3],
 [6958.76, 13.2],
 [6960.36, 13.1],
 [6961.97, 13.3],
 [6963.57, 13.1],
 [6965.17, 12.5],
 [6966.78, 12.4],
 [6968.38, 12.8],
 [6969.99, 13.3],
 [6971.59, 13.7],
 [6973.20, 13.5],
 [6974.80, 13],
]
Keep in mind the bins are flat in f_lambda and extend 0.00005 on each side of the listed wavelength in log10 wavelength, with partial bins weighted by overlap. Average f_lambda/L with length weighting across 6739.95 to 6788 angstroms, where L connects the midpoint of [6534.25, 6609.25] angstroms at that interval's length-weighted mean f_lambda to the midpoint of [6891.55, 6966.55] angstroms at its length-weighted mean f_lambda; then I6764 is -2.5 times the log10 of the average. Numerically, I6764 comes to 0.24 mag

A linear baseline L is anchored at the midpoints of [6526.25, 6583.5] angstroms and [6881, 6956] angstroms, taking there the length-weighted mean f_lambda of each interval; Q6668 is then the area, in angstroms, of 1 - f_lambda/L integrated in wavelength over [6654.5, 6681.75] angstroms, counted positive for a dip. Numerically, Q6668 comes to 7.9 angstroms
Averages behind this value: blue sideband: 20.1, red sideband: 12.9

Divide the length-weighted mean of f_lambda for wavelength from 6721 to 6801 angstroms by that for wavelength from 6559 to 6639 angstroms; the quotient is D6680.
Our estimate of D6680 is 0.74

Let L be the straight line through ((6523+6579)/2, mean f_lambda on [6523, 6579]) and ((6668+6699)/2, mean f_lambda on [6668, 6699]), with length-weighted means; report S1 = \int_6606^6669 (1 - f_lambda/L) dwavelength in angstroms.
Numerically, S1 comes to 9.1 angstroms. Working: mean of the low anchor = 19.2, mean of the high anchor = 12.7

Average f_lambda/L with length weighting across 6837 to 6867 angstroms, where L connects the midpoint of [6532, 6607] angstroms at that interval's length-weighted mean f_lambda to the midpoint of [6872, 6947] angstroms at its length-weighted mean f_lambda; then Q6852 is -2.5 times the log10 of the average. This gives 0.11 mag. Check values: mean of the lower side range 19.6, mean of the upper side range 12.9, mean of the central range 12.7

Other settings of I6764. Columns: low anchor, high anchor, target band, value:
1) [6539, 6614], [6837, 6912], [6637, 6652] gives 0.37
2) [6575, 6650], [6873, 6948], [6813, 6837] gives 0.05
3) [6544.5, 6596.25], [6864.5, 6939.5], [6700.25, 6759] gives 0.27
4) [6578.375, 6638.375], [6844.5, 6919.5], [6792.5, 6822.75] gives 0.07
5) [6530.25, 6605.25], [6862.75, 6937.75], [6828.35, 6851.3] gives 0.13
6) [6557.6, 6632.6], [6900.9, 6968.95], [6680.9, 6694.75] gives 0.30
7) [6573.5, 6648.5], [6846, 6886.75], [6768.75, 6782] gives 0.06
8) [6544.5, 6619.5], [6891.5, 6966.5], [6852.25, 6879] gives 0.09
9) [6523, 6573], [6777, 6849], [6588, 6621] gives 0.33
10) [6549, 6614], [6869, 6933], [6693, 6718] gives 0.27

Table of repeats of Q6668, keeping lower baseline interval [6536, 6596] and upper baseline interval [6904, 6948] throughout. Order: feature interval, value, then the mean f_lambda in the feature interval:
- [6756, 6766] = 1.9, 13.4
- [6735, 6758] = 5.3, 13.1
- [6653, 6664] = 3.5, 13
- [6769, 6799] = 6.2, 12.8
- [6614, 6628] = 5.1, 12.7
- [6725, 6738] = 1.6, 15.1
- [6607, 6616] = 3.2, 12.8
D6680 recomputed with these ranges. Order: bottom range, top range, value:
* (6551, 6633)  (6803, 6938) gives 0.69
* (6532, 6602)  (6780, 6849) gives 0.63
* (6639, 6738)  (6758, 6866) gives 0.95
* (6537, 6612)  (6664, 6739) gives 0.70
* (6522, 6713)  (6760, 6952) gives 0.83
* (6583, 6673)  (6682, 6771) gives 0.99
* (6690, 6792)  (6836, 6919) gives 0.96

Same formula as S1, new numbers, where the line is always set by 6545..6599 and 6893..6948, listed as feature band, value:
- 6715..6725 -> 1.5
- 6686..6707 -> 6.8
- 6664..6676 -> 4.2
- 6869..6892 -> 1.3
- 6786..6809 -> 4.4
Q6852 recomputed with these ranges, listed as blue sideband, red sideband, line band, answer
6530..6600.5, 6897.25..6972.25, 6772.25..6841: 0.19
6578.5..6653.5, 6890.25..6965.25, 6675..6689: 0.13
